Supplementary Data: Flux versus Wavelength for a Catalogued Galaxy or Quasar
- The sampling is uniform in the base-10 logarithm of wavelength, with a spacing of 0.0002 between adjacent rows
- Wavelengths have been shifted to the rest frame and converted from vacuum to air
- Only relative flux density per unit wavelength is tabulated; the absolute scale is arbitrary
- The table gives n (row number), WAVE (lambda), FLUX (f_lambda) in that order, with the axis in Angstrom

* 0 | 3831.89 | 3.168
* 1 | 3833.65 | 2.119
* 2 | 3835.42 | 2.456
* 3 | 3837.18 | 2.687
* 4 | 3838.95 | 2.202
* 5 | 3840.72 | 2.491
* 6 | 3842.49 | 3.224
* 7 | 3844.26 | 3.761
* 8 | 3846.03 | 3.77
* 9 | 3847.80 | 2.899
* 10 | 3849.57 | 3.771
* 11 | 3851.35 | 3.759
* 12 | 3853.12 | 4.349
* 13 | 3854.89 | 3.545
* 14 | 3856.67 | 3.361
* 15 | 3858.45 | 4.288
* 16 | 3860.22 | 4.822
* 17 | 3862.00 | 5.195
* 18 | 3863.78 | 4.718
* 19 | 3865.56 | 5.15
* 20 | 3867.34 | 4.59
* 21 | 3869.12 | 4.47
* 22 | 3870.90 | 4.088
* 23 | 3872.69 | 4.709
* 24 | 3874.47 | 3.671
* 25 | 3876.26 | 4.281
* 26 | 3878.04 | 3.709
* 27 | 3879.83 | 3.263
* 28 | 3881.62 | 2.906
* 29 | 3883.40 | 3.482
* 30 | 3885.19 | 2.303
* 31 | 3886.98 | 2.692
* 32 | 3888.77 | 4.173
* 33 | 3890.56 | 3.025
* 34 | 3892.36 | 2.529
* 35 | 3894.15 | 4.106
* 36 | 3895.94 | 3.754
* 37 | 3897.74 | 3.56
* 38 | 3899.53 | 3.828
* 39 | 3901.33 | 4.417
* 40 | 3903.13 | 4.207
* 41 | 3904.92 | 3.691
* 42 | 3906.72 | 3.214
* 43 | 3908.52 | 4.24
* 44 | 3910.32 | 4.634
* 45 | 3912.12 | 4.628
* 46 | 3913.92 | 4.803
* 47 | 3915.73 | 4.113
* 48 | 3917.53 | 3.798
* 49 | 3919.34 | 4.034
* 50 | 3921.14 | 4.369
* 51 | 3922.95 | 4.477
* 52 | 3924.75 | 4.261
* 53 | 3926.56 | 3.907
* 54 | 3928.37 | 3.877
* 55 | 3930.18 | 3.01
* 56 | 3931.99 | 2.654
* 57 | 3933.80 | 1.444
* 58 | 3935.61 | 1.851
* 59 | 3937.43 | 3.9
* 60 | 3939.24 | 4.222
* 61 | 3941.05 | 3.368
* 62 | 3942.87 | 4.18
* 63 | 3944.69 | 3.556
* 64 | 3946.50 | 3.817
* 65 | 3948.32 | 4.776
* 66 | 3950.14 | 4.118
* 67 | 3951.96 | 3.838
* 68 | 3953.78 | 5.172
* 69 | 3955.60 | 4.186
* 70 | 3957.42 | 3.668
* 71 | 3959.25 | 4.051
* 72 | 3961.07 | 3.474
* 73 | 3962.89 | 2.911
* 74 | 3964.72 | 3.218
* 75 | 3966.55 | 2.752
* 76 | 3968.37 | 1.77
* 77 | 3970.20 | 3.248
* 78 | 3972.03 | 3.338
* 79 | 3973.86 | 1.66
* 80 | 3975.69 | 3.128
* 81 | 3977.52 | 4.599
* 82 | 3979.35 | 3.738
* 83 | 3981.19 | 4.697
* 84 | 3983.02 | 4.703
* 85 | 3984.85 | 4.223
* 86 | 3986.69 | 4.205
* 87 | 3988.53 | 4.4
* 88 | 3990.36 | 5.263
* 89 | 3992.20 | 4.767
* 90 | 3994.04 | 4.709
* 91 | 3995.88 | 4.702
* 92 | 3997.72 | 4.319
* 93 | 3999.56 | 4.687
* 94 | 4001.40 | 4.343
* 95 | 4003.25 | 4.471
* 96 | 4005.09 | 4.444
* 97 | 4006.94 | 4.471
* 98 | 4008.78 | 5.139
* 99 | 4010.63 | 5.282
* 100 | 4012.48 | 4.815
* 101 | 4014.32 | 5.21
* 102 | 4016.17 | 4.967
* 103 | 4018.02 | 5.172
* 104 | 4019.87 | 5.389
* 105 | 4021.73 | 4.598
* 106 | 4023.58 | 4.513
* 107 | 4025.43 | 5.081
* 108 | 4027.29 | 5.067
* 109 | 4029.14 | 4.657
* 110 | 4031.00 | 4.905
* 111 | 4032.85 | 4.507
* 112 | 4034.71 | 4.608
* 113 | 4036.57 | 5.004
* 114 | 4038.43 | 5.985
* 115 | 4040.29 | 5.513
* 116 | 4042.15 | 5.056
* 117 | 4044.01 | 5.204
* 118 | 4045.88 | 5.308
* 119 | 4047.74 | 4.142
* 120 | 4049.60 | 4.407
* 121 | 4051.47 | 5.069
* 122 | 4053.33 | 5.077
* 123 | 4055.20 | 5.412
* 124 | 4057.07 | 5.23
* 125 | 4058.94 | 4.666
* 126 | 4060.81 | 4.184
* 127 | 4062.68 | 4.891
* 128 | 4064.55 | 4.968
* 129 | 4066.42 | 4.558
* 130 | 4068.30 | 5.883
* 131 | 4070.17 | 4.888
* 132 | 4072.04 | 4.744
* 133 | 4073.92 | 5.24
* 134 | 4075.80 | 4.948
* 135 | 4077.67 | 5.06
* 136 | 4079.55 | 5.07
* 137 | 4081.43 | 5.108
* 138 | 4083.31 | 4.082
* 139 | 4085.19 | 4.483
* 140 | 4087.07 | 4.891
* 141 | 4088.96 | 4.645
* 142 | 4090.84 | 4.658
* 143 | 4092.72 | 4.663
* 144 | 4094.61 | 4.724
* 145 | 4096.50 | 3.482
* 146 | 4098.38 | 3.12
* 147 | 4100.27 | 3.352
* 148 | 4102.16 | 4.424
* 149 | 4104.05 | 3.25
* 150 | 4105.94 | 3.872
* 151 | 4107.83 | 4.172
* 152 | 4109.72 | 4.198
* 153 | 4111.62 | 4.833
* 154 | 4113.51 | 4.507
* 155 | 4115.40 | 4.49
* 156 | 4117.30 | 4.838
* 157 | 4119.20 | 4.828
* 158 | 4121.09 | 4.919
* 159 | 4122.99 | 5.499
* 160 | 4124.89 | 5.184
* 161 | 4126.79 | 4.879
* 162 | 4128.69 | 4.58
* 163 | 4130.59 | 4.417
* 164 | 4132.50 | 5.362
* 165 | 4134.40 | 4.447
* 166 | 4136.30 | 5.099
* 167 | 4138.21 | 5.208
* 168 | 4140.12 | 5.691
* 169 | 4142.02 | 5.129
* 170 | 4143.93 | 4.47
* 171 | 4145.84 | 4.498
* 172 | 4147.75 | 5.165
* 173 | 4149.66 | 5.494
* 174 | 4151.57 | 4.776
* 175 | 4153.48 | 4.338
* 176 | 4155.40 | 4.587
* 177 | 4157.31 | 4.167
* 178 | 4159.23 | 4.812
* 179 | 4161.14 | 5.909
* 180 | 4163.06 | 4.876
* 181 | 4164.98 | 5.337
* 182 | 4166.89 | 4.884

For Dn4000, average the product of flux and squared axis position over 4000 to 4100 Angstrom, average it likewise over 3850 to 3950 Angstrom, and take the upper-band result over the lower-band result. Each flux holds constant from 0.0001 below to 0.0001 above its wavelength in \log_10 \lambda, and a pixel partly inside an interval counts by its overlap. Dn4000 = 1.35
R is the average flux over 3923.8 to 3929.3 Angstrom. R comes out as 4.02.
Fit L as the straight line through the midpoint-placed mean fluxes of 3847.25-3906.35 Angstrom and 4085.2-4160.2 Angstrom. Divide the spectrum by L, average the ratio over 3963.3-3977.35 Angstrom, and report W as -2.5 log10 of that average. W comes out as 0.41 mag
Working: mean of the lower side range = 3.86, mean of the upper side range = 4.61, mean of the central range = 2.84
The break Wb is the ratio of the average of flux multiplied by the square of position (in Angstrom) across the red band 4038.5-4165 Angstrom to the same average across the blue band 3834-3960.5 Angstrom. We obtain 1.40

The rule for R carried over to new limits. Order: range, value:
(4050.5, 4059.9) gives 5.08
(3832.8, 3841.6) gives 2.39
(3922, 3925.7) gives 4.36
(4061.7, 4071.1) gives 5.03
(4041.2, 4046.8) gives 5.19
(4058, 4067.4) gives 4.66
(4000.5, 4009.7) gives 4.57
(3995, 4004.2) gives 4.5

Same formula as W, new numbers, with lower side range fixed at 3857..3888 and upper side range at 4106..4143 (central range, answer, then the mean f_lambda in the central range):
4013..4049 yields -0.105 mag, 4.99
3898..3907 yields 0.057 mag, 3.9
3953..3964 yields 0.108 mag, 3.88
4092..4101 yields 0.223 mag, 3.86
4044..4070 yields -0.069 mag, 4.92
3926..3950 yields 0.222 mag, 3.44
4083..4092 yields 0.029 mag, 4.59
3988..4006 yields -0.048 mag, 4.62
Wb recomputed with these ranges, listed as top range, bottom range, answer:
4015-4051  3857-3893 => 1.38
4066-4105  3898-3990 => 1.29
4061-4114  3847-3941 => 1.30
